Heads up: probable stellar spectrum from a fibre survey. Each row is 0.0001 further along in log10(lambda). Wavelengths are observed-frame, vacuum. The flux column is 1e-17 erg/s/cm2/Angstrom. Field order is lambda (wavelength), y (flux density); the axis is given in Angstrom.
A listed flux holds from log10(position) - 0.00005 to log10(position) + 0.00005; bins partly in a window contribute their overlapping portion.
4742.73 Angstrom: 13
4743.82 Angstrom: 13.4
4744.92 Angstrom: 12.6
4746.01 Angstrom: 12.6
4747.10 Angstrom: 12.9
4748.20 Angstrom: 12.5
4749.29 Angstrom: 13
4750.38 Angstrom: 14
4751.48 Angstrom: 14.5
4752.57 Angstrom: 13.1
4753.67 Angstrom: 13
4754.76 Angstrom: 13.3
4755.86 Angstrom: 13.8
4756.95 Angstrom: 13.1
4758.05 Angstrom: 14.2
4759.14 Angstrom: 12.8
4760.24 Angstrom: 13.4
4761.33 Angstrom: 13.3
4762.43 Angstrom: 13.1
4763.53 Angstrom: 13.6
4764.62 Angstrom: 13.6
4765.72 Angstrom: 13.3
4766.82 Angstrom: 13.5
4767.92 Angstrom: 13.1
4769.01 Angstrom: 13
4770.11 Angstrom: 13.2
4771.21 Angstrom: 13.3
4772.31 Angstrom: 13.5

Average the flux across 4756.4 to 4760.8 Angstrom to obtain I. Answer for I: 13.4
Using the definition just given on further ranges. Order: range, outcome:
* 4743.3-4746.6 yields 12.9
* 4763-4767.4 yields 13.5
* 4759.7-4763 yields 13.3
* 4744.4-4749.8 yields 12.7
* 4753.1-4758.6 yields 13.5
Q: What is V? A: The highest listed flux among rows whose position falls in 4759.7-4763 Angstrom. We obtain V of 13.4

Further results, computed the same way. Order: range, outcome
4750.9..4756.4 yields 14.5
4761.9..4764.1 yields 13.6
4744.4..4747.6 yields 12.9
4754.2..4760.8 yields 14.2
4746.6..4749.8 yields 13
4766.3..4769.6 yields 13.5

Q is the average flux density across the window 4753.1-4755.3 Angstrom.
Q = 13.1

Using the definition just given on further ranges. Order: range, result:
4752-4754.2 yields 13.1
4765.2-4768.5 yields 13.3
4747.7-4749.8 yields 12.8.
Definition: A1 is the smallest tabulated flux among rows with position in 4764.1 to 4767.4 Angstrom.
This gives 13.3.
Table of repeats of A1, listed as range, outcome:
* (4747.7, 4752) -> 12.5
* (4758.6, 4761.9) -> 12.8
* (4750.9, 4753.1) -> 13.1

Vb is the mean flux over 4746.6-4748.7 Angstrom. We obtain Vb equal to 12.7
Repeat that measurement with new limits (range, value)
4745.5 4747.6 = 12.8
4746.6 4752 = 13.4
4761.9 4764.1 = 13.4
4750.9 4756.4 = 13.5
